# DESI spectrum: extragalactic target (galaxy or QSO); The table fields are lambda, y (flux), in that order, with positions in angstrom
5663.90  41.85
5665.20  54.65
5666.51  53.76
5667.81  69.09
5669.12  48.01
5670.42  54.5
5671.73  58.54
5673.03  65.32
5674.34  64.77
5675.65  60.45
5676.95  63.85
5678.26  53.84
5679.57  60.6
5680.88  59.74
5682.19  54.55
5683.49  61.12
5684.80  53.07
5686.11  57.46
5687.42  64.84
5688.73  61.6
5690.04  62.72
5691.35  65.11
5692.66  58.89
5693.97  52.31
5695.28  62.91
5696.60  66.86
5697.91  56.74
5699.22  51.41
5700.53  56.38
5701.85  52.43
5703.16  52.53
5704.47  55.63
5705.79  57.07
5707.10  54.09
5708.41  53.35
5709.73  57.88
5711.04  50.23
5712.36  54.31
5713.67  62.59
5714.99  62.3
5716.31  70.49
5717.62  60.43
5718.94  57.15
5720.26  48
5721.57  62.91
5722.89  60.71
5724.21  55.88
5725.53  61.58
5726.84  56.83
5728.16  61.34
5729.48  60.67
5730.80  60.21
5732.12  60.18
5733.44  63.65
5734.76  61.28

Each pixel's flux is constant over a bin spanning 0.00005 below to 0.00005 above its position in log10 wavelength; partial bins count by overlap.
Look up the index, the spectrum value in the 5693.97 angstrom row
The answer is 52.31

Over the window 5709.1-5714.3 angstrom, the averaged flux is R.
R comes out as 56.3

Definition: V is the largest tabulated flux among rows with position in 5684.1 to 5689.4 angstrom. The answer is 64.84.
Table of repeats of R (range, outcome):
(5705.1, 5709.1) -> 54.8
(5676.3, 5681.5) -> 59.5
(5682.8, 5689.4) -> 59.6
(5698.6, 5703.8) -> 53.2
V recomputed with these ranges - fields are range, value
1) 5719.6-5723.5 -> 62.91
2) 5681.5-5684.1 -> 61.12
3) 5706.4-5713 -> 57.88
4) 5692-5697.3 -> 66.86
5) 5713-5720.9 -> 70.49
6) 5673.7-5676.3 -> 64.77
